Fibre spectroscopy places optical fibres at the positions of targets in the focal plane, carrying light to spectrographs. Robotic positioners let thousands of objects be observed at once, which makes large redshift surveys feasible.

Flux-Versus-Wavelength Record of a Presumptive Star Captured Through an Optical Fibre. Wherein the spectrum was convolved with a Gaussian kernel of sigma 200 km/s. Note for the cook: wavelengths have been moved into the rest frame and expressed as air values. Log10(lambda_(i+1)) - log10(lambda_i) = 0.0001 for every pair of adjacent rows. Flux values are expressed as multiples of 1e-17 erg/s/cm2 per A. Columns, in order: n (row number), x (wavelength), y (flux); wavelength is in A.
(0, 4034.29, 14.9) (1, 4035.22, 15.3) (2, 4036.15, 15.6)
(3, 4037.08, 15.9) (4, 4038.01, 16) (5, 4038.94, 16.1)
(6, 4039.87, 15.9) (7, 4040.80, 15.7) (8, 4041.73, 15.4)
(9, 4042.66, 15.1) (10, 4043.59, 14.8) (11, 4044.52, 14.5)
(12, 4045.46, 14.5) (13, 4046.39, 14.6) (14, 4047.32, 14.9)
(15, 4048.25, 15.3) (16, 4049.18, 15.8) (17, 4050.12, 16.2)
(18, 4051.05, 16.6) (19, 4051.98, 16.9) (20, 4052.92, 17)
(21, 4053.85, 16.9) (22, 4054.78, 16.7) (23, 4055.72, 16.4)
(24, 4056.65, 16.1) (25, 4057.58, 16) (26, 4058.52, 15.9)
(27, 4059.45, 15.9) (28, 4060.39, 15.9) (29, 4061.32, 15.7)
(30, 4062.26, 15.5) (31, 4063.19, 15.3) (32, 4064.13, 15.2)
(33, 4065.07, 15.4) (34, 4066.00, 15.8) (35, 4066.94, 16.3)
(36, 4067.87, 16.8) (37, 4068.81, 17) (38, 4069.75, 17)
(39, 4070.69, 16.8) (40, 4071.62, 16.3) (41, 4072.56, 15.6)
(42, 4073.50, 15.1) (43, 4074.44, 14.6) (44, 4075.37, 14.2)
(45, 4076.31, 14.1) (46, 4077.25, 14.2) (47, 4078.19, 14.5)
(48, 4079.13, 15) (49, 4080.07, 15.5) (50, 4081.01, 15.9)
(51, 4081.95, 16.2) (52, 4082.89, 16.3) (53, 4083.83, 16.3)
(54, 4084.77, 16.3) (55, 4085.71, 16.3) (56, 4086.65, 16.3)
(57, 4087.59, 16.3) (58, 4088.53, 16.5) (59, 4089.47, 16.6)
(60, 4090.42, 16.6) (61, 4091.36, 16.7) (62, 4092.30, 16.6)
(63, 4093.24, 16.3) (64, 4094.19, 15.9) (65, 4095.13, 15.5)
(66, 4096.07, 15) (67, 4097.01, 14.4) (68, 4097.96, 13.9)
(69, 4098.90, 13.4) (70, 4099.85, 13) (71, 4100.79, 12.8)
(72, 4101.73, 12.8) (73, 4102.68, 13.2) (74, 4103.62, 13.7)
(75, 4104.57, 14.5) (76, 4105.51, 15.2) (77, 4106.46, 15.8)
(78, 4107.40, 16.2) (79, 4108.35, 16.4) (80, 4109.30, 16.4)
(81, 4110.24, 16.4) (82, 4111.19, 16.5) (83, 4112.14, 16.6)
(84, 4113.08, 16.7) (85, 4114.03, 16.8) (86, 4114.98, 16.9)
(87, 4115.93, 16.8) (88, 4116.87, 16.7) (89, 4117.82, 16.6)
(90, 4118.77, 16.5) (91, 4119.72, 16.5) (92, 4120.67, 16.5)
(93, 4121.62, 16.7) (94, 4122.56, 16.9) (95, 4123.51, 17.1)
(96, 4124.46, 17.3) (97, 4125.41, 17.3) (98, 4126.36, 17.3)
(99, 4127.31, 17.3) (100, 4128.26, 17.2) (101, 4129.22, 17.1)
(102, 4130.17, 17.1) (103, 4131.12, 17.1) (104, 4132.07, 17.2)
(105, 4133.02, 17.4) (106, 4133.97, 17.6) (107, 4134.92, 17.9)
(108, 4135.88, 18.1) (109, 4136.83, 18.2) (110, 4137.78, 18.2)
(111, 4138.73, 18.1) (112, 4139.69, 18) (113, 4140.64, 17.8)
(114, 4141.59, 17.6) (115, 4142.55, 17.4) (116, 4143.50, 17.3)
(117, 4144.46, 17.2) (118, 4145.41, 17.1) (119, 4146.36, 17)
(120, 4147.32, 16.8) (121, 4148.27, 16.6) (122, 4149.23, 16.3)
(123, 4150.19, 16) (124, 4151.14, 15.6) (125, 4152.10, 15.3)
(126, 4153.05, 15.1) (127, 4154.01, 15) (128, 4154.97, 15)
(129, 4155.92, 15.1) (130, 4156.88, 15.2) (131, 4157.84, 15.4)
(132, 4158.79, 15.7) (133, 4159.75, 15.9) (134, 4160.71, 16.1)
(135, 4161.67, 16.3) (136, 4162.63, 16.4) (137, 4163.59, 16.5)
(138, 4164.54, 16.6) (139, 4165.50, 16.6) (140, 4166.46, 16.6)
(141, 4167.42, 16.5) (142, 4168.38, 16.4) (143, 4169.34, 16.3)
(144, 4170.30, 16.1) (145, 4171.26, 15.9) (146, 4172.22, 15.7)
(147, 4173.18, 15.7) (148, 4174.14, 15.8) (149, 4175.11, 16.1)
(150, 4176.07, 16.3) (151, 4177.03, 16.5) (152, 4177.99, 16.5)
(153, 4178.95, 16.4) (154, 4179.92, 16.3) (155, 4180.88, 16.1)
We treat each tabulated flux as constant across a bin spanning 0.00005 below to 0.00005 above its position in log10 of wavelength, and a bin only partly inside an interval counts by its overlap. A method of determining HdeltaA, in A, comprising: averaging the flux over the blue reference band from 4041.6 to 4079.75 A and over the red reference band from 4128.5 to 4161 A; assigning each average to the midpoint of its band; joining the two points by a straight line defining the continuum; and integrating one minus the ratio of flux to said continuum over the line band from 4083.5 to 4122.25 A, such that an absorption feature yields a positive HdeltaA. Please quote 1.1 A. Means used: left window 15.7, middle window 15.7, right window 16.7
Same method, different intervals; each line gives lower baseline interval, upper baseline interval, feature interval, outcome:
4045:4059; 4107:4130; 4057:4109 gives 2.8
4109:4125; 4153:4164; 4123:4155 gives -1.8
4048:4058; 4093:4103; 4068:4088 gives -0.8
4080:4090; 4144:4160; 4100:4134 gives -0.4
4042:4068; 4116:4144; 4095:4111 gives 2.0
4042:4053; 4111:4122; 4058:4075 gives -0.1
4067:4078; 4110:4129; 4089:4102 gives 1.0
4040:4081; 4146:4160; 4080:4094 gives -0.6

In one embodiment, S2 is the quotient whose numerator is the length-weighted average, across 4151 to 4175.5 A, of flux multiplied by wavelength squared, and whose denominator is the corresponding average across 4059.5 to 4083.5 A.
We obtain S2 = 1.06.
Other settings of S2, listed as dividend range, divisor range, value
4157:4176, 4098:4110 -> 1.15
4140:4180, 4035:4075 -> 1.08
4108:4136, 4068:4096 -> 1.09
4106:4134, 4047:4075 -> 1.08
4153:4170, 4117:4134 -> 0.95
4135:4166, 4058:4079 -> 1.11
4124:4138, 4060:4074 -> 1.13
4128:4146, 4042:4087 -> 1.16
